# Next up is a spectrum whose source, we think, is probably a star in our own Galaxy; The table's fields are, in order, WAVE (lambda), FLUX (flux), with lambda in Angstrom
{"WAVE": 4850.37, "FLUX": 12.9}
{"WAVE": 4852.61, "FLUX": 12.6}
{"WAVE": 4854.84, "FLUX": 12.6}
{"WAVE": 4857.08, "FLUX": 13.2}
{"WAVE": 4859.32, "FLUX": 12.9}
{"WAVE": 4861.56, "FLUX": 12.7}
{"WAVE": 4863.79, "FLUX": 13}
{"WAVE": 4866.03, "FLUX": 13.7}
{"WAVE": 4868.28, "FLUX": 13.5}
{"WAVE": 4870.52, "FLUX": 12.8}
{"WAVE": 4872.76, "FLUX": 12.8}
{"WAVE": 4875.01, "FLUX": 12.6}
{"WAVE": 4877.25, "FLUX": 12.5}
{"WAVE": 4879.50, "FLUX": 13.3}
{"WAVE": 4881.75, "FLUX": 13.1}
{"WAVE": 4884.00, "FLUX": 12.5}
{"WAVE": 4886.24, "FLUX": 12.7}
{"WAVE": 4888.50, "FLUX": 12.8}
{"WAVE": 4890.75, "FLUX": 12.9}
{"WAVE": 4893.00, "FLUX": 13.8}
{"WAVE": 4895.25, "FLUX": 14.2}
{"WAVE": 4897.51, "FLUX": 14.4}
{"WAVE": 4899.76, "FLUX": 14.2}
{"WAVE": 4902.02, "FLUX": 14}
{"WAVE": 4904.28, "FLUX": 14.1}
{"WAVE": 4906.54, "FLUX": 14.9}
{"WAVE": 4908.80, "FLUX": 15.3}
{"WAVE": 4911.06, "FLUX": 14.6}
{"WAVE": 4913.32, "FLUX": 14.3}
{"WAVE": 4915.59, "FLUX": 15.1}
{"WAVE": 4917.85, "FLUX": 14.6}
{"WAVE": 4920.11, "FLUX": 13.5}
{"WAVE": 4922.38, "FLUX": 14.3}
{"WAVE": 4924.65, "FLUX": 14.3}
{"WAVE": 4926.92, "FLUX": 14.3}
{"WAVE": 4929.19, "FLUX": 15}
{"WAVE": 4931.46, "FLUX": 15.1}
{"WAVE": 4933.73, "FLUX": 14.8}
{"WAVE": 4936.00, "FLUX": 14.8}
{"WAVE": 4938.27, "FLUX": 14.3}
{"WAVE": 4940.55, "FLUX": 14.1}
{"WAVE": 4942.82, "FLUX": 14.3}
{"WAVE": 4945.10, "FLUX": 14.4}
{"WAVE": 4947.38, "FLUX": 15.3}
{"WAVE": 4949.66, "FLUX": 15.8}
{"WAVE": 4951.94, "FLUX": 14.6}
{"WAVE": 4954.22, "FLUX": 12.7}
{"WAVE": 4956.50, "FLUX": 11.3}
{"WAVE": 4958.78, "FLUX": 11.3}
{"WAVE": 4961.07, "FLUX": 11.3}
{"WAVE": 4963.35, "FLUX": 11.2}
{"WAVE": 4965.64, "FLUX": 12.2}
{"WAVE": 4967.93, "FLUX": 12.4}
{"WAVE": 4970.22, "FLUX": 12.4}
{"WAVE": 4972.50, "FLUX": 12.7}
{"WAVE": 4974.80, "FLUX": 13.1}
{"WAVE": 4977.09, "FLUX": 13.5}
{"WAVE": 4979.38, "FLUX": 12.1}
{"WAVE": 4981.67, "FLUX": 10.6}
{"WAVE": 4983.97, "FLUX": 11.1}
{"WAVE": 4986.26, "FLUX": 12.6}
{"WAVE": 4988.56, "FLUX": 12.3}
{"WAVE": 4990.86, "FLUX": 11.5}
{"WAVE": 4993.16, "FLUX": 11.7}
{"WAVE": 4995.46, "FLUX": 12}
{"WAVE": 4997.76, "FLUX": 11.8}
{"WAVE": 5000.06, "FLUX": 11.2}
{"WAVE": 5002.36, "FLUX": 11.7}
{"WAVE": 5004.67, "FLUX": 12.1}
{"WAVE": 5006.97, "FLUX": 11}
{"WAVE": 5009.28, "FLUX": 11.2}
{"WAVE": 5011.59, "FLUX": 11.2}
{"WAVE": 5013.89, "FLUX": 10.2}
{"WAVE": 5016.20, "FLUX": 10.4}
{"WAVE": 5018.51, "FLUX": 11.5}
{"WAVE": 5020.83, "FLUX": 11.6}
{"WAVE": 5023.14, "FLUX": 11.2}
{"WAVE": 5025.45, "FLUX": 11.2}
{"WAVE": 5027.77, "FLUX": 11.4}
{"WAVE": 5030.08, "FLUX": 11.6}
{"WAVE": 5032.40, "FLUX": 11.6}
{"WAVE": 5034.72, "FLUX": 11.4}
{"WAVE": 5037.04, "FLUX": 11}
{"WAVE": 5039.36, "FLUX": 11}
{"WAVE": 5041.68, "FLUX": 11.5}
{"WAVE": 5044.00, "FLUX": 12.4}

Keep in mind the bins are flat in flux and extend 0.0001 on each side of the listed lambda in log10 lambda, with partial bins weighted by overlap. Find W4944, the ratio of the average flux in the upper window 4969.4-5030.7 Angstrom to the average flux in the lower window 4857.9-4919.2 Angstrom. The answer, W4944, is 0.86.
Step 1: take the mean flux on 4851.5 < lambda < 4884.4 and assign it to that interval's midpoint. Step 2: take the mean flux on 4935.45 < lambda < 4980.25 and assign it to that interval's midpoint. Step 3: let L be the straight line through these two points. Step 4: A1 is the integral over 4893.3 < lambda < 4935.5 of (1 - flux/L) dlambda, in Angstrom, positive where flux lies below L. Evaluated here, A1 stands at -4.6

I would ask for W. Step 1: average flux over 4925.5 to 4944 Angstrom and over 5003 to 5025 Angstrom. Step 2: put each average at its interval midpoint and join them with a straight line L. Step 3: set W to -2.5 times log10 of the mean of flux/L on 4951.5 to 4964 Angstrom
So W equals 0.14 mag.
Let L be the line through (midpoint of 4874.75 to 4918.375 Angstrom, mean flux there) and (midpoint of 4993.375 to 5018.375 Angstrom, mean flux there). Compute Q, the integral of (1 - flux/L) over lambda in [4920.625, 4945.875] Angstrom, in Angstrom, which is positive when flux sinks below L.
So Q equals -3.0 Angstrom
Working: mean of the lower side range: 13.8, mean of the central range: 14.5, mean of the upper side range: 11.3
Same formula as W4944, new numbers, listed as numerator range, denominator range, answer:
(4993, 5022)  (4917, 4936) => 0.78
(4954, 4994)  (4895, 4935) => 0.83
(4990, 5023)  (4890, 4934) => 0.79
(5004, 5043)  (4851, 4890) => 0.87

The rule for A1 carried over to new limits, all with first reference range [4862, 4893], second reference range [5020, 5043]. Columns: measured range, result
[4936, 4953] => -3.37 Angstrom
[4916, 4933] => -2.73 Angstrom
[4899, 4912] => -1.90 Angstrom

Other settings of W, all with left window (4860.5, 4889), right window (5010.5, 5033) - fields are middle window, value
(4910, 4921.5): -0.16 mag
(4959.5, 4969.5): 0.01 mag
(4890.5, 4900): -0.11 mag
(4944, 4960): -0.14 mag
